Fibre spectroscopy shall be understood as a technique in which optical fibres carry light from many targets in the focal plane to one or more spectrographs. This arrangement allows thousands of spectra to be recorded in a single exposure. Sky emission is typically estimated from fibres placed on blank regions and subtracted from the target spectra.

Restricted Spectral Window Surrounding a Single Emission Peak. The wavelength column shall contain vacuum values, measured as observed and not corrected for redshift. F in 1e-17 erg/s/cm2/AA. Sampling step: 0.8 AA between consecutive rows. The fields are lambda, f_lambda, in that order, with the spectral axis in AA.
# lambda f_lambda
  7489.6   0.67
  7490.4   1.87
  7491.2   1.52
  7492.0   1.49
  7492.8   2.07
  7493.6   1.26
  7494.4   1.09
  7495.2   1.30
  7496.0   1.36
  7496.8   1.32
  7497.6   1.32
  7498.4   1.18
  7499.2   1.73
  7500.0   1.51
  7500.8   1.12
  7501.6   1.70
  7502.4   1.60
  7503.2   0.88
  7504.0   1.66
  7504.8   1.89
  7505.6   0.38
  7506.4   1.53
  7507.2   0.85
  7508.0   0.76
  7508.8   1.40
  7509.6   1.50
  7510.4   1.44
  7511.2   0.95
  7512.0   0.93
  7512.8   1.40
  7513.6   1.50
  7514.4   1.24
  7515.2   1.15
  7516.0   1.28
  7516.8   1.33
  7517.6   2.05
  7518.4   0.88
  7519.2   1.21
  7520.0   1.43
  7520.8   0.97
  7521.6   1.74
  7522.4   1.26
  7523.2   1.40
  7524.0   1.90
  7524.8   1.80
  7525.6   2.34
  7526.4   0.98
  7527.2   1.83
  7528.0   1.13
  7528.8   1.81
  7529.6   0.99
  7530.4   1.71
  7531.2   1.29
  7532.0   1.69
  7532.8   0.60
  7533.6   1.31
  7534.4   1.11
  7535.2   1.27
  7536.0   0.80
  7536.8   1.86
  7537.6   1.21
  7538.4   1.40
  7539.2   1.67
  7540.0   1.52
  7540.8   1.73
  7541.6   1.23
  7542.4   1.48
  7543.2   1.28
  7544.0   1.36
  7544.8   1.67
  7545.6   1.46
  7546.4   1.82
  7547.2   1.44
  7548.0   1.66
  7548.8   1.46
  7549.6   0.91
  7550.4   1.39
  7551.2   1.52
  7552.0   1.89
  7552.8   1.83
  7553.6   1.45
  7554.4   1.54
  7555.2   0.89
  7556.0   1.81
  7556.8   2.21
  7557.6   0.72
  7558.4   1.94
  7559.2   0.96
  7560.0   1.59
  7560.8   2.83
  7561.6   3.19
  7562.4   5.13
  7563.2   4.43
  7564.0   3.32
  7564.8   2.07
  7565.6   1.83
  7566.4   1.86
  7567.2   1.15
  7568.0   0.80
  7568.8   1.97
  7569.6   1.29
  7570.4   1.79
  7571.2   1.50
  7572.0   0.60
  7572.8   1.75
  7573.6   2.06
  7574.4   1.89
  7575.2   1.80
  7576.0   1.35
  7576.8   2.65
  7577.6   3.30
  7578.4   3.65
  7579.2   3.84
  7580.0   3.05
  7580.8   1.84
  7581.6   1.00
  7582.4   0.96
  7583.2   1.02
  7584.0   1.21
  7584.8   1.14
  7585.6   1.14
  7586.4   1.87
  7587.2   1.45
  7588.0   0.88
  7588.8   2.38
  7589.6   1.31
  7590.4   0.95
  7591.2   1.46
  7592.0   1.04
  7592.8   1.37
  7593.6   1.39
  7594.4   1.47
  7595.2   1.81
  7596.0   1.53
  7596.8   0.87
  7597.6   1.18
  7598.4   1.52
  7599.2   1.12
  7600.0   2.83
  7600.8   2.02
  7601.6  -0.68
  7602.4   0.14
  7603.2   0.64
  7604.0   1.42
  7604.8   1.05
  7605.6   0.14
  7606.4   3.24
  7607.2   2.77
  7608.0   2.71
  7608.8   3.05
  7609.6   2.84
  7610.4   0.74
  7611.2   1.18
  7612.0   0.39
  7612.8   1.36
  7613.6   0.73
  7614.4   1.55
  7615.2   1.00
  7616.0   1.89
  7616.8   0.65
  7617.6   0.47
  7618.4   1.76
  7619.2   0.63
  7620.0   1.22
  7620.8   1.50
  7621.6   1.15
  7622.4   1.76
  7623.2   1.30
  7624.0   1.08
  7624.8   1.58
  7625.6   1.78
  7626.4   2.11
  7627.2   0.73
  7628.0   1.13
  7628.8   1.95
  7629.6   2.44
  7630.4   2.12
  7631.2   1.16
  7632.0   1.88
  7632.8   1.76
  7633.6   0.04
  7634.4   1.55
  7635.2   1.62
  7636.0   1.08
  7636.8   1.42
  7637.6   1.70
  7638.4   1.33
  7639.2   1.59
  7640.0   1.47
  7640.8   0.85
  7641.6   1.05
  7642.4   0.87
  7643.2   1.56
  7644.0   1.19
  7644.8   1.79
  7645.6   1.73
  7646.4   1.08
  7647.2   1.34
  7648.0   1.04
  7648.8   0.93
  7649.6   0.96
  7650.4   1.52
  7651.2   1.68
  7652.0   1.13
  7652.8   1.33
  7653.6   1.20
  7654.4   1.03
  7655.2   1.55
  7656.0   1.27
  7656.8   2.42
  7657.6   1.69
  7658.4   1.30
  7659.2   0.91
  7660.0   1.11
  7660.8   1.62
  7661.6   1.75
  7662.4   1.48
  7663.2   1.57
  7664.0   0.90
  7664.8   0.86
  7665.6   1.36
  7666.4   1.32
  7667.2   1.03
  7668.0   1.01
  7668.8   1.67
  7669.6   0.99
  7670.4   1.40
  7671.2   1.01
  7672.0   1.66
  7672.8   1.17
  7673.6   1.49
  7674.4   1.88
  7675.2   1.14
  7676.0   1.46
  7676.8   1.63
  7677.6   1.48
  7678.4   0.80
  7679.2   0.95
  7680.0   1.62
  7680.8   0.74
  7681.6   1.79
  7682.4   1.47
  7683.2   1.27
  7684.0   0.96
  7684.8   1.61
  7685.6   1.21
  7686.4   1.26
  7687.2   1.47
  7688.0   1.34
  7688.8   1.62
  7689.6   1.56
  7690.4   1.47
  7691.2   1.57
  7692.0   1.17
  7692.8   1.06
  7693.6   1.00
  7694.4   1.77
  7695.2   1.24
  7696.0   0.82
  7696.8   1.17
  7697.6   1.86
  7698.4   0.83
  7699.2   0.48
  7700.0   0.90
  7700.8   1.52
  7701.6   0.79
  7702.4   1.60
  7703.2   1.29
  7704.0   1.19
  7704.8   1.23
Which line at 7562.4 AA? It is [S II] 6716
